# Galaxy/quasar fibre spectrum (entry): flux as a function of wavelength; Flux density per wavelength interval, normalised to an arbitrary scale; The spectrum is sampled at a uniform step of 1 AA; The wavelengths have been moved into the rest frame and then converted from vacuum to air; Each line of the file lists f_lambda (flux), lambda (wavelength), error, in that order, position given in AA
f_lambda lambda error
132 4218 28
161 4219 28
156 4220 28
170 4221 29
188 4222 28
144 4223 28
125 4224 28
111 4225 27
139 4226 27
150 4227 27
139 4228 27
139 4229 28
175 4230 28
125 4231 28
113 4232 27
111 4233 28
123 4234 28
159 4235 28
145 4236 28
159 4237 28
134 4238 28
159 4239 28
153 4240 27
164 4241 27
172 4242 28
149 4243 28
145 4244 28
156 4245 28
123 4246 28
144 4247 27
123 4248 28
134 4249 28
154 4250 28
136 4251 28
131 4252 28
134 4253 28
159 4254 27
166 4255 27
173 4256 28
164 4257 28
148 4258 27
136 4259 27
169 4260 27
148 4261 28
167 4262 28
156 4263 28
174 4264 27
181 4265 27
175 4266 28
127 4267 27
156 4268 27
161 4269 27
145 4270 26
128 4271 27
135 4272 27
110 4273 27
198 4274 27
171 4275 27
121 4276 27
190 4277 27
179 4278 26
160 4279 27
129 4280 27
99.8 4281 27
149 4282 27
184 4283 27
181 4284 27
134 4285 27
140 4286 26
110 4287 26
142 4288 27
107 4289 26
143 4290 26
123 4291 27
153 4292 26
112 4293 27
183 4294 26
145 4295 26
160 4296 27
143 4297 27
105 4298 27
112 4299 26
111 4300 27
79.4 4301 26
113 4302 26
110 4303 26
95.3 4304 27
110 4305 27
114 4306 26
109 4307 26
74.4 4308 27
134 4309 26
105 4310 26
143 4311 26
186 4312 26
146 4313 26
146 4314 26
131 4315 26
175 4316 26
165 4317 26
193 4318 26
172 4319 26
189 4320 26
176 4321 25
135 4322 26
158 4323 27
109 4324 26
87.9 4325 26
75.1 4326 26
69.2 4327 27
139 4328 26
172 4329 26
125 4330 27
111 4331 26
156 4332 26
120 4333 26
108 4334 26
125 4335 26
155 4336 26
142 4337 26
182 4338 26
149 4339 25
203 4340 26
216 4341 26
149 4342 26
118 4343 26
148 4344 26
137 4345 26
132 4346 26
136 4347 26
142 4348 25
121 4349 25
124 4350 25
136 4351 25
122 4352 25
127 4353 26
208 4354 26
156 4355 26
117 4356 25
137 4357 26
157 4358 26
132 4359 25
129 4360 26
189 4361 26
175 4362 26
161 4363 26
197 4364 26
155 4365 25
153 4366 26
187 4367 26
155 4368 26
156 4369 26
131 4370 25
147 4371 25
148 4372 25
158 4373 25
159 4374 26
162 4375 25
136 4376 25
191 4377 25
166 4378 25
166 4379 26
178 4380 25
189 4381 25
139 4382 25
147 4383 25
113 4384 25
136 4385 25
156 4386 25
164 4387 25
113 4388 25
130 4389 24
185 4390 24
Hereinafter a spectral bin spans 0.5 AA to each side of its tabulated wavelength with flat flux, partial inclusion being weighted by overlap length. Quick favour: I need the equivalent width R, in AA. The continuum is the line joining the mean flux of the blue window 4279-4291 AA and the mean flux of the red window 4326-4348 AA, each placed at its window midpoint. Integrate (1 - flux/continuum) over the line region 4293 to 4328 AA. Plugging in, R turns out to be 2.2 AA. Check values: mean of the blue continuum 138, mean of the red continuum 141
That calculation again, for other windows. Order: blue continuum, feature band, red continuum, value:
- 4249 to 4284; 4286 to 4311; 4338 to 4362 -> 5.0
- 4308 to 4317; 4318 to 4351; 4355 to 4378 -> 1.7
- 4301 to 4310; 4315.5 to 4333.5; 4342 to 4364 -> -3.0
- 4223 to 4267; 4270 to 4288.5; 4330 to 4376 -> 0.0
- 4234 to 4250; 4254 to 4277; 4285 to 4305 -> -3.0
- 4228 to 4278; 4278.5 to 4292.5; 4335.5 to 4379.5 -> 1.0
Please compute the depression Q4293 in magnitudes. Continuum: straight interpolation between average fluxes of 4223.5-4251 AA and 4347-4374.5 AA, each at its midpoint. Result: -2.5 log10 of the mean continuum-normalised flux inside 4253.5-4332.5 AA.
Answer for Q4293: 0.03 mag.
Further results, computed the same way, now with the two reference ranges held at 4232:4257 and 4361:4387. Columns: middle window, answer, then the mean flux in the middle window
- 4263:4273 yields -0.02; 152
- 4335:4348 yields 0.01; 154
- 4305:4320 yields 0.07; 143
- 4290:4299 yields 0.09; 139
